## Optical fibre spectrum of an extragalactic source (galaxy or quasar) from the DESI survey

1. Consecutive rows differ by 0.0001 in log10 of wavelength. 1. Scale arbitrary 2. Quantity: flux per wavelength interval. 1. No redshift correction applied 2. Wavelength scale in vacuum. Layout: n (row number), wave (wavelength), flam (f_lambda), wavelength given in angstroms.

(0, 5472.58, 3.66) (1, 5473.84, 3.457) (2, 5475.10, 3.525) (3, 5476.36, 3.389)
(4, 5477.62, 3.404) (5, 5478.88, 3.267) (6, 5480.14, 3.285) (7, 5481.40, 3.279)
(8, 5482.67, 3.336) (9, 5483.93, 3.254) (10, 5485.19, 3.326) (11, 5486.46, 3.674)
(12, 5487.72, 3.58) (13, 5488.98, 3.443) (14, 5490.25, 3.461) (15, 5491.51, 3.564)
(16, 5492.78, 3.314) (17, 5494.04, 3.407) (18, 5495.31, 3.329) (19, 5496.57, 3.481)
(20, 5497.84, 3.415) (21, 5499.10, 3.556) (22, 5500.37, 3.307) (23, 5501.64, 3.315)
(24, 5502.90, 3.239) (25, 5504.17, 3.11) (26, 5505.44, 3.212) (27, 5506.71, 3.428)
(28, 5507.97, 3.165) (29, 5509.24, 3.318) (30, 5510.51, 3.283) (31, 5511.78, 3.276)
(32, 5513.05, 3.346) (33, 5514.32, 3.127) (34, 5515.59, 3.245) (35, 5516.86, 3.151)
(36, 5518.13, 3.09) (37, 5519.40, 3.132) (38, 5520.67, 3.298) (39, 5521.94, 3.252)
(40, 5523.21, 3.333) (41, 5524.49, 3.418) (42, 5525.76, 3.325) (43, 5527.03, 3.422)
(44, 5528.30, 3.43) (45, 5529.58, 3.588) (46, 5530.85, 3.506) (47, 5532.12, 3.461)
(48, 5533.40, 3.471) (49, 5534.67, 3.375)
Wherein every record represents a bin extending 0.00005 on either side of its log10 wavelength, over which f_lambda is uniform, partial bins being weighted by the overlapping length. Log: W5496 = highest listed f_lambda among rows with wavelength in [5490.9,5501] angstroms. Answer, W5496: 3.564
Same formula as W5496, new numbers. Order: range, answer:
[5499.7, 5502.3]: 3.315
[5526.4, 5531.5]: 3.588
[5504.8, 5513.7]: 3.428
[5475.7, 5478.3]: 3.404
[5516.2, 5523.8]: 3.333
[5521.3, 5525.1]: 3.418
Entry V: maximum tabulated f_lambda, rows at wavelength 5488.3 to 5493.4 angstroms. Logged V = 3.564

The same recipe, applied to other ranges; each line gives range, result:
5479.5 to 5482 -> 3.285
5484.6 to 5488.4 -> 3.674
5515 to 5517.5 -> 3.245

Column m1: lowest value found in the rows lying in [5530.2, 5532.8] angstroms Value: 3.461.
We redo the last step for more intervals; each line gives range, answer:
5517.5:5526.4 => 3.09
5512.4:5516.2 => 3.127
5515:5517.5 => 3.151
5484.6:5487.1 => 3.326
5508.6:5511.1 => 3.283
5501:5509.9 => 3.11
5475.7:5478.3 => 3.389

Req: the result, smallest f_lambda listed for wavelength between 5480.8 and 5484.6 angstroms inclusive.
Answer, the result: 3.254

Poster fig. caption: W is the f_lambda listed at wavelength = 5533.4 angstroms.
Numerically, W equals 3.471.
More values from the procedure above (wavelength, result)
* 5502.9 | 3.239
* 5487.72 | 3.58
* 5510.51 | 3.283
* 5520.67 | 3.298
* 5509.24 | 3.318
